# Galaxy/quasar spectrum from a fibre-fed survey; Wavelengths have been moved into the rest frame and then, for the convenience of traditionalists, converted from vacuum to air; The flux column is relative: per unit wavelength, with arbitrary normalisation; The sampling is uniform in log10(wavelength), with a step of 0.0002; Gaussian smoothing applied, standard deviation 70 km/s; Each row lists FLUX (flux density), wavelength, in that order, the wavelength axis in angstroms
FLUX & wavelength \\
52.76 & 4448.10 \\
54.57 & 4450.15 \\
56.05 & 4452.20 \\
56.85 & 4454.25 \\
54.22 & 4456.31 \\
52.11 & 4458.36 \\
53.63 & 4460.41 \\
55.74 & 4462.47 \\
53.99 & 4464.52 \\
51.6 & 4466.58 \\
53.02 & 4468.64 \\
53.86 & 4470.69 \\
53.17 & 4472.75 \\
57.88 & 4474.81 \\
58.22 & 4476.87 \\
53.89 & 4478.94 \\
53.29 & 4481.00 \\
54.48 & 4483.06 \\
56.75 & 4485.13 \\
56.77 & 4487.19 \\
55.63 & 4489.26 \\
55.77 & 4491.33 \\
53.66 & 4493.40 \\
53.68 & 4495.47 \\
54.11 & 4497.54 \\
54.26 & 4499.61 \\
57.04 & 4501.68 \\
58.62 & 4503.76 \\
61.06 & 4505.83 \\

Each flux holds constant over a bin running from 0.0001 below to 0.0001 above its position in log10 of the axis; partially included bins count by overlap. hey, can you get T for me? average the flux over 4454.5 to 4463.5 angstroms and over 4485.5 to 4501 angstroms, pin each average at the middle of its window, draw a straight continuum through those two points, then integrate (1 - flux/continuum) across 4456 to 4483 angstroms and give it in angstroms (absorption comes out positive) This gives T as 0.1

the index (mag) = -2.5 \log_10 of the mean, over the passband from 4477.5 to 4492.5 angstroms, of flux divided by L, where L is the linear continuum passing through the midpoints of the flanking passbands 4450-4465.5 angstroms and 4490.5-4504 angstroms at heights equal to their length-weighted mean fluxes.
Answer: -0.01 mag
